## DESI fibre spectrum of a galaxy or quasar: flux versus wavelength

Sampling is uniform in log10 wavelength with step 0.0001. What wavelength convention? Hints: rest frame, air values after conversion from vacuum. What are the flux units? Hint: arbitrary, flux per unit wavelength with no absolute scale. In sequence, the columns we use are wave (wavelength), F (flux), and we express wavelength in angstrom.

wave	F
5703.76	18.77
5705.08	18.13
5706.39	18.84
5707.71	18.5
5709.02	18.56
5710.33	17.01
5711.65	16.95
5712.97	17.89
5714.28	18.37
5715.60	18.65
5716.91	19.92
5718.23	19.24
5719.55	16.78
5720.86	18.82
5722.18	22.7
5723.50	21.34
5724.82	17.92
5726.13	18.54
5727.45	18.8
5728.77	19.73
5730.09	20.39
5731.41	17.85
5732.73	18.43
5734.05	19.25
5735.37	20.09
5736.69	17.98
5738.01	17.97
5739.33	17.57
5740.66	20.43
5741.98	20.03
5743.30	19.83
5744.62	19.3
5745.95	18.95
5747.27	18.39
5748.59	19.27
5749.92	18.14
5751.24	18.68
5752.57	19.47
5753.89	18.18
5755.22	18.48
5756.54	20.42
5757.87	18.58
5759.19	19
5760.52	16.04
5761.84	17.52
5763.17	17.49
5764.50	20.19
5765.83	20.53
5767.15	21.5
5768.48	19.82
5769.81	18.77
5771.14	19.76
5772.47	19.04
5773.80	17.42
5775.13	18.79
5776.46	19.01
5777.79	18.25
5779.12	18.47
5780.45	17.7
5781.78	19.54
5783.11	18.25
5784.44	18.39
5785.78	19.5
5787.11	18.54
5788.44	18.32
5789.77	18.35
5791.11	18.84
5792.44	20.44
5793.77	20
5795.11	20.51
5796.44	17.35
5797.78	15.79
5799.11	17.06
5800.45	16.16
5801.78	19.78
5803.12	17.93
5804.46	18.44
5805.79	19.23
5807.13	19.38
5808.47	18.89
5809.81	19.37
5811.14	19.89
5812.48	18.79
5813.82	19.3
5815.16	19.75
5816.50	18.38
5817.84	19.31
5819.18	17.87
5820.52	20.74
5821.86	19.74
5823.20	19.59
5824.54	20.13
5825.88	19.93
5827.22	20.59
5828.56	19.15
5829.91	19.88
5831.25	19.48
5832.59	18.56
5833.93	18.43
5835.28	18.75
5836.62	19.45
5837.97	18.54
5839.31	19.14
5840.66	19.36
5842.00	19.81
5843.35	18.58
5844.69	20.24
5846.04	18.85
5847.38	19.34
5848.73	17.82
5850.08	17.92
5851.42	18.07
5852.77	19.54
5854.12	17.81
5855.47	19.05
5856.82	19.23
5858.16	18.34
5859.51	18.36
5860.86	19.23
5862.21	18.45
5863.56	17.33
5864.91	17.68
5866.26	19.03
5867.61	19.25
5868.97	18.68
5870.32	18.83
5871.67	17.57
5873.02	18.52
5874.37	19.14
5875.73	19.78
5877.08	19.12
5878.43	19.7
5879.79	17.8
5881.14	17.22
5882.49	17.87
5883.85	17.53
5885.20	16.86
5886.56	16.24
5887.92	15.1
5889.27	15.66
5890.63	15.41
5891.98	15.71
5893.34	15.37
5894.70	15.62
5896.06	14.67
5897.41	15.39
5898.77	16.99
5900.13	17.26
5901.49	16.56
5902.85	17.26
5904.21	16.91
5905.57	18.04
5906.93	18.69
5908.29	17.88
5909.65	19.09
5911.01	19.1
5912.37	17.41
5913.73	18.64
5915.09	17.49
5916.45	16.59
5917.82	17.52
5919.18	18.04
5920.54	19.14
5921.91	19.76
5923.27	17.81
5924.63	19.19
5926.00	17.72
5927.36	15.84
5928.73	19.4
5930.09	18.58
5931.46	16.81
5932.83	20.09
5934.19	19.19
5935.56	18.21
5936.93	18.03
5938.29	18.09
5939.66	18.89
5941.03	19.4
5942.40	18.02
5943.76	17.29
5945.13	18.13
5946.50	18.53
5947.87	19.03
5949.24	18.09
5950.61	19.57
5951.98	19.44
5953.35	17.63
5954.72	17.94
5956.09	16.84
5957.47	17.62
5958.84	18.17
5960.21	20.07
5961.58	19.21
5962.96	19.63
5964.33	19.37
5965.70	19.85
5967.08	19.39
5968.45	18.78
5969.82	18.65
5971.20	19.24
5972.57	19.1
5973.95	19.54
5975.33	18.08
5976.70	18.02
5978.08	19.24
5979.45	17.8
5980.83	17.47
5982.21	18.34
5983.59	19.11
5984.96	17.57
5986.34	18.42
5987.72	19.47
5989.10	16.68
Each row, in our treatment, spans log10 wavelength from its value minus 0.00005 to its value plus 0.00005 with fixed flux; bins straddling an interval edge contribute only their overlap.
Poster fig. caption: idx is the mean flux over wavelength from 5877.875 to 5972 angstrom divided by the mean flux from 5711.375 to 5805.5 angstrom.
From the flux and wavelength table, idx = 0.95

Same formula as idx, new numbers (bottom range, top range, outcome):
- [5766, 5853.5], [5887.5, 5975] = 0.95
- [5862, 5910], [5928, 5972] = 1.07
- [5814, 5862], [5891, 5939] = 0.92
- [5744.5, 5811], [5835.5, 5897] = 0.96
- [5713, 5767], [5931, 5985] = 0.98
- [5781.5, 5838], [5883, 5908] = 0.87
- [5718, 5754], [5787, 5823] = 0.99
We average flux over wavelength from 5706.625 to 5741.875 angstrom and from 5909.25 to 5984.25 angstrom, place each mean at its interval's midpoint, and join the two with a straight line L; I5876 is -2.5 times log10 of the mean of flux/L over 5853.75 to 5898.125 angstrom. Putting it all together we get 0.06 mag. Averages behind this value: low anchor 18.9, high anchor 18.5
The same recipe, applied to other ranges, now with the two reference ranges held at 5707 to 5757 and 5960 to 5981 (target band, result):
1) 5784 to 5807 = 0.02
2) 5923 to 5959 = 0.04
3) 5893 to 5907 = 0.15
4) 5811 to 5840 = -0.02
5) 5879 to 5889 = 0.12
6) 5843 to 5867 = 0.02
